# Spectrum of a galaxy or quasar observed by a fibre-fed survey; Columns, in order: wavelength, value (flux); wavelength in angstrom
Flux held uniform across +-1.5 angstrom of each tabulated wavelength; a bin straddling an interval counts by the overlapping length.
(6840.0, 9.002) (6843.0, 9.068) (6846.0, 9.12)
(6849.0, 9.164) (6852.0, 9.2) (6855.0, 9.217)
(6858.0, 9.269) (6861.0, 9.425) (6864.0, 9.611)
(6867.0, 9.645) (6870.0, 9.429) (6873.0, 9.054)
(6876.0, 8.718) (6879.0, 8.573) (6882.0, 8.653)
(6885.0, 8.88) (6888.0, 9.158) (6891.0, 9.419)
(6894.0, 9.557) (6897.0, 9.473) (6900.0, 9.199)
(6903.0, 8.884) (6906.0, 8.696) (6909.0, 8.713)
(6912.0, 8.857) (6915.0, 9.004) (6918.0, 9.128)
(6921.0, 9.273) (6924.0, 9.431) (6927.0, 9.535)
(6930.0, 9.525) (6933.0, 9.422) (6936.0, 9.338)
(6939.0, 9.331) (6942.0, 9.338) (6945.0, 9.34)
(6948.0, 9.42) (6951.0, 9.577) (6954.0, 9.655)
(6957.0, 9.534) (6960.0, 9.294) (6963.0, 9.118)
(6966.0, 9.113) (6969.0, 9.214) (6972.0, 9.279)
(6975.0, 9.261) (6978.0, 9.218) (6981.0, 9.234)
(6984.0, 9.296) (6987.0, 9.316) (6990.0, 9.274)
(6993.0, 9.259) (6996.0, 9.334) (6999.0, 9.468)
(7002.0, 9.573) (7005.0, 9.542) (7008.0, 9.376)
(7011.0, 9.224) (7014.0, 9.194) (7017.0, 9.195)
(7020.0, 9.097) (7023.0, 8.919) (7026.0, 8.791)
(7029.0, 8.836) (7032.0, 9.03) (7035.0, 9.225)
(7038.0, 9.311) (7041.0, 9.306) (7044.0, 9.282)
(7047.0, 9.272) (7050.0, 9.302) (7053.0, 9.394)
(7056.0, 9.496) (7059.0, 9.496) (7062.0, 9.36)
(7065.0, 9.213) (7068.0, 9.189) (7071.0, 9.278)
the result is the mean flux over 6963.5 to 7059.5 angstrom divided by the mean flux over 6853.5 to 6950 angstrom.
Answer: 1.00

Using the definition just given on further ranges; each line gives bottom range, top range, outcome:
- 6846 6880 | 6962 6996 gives 1.00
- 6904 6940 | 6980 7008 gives 1.02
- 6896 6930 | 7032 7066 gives 1.02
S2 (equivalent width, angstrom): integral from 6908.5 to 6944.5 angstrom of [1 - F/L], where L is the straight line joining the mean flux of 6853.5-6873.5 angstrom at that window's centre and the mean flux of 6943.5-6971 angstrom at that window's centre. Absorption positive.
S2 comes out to 0.4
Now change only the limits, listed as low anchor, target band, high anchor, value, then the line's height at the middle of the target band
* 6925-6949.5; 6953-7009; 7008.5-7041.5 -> -0.46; 9.26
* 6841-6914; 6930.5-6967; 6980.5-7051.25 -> -0.80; 9.18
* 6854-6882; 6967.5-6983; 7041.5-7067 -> 0.06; 9.28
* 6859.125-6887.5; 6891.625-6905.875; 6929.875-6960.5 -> -0.01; 9.23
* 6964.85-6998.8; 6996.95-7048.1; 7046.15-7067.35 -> 0.55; 9.31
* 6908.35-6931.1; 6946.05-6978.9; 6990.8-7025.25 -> -0.36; 9.24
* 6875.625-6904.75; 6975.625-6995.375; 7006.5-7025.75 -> -0.32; 9.12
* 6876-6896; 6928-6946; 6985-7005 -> -0.38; 9.19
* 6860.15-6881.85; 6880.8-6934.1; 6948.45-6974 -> 0.48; 9.24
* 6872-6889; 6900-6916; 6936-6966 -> 0.32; 9.04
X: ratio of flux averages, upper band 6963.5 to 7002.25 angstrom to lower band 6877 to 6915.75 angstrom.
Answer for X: 1.03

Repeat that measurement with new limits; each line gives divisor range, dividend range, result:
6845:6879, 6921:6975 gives 1.02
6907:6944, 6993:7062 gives 1.00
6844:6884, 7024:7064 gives 1.01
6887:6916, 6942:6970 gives 1.03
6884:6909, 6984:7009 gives 1.03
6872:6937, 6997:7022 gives 1.02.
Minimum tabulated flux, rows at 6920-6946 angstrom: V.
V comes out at 9.273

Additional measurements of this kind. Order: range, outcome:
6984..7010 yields 9.259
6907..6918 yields 8.713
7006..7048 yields 8.791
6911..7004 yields 8.857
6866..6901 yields 8.573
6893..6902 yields 9.199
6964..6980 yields 9.113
